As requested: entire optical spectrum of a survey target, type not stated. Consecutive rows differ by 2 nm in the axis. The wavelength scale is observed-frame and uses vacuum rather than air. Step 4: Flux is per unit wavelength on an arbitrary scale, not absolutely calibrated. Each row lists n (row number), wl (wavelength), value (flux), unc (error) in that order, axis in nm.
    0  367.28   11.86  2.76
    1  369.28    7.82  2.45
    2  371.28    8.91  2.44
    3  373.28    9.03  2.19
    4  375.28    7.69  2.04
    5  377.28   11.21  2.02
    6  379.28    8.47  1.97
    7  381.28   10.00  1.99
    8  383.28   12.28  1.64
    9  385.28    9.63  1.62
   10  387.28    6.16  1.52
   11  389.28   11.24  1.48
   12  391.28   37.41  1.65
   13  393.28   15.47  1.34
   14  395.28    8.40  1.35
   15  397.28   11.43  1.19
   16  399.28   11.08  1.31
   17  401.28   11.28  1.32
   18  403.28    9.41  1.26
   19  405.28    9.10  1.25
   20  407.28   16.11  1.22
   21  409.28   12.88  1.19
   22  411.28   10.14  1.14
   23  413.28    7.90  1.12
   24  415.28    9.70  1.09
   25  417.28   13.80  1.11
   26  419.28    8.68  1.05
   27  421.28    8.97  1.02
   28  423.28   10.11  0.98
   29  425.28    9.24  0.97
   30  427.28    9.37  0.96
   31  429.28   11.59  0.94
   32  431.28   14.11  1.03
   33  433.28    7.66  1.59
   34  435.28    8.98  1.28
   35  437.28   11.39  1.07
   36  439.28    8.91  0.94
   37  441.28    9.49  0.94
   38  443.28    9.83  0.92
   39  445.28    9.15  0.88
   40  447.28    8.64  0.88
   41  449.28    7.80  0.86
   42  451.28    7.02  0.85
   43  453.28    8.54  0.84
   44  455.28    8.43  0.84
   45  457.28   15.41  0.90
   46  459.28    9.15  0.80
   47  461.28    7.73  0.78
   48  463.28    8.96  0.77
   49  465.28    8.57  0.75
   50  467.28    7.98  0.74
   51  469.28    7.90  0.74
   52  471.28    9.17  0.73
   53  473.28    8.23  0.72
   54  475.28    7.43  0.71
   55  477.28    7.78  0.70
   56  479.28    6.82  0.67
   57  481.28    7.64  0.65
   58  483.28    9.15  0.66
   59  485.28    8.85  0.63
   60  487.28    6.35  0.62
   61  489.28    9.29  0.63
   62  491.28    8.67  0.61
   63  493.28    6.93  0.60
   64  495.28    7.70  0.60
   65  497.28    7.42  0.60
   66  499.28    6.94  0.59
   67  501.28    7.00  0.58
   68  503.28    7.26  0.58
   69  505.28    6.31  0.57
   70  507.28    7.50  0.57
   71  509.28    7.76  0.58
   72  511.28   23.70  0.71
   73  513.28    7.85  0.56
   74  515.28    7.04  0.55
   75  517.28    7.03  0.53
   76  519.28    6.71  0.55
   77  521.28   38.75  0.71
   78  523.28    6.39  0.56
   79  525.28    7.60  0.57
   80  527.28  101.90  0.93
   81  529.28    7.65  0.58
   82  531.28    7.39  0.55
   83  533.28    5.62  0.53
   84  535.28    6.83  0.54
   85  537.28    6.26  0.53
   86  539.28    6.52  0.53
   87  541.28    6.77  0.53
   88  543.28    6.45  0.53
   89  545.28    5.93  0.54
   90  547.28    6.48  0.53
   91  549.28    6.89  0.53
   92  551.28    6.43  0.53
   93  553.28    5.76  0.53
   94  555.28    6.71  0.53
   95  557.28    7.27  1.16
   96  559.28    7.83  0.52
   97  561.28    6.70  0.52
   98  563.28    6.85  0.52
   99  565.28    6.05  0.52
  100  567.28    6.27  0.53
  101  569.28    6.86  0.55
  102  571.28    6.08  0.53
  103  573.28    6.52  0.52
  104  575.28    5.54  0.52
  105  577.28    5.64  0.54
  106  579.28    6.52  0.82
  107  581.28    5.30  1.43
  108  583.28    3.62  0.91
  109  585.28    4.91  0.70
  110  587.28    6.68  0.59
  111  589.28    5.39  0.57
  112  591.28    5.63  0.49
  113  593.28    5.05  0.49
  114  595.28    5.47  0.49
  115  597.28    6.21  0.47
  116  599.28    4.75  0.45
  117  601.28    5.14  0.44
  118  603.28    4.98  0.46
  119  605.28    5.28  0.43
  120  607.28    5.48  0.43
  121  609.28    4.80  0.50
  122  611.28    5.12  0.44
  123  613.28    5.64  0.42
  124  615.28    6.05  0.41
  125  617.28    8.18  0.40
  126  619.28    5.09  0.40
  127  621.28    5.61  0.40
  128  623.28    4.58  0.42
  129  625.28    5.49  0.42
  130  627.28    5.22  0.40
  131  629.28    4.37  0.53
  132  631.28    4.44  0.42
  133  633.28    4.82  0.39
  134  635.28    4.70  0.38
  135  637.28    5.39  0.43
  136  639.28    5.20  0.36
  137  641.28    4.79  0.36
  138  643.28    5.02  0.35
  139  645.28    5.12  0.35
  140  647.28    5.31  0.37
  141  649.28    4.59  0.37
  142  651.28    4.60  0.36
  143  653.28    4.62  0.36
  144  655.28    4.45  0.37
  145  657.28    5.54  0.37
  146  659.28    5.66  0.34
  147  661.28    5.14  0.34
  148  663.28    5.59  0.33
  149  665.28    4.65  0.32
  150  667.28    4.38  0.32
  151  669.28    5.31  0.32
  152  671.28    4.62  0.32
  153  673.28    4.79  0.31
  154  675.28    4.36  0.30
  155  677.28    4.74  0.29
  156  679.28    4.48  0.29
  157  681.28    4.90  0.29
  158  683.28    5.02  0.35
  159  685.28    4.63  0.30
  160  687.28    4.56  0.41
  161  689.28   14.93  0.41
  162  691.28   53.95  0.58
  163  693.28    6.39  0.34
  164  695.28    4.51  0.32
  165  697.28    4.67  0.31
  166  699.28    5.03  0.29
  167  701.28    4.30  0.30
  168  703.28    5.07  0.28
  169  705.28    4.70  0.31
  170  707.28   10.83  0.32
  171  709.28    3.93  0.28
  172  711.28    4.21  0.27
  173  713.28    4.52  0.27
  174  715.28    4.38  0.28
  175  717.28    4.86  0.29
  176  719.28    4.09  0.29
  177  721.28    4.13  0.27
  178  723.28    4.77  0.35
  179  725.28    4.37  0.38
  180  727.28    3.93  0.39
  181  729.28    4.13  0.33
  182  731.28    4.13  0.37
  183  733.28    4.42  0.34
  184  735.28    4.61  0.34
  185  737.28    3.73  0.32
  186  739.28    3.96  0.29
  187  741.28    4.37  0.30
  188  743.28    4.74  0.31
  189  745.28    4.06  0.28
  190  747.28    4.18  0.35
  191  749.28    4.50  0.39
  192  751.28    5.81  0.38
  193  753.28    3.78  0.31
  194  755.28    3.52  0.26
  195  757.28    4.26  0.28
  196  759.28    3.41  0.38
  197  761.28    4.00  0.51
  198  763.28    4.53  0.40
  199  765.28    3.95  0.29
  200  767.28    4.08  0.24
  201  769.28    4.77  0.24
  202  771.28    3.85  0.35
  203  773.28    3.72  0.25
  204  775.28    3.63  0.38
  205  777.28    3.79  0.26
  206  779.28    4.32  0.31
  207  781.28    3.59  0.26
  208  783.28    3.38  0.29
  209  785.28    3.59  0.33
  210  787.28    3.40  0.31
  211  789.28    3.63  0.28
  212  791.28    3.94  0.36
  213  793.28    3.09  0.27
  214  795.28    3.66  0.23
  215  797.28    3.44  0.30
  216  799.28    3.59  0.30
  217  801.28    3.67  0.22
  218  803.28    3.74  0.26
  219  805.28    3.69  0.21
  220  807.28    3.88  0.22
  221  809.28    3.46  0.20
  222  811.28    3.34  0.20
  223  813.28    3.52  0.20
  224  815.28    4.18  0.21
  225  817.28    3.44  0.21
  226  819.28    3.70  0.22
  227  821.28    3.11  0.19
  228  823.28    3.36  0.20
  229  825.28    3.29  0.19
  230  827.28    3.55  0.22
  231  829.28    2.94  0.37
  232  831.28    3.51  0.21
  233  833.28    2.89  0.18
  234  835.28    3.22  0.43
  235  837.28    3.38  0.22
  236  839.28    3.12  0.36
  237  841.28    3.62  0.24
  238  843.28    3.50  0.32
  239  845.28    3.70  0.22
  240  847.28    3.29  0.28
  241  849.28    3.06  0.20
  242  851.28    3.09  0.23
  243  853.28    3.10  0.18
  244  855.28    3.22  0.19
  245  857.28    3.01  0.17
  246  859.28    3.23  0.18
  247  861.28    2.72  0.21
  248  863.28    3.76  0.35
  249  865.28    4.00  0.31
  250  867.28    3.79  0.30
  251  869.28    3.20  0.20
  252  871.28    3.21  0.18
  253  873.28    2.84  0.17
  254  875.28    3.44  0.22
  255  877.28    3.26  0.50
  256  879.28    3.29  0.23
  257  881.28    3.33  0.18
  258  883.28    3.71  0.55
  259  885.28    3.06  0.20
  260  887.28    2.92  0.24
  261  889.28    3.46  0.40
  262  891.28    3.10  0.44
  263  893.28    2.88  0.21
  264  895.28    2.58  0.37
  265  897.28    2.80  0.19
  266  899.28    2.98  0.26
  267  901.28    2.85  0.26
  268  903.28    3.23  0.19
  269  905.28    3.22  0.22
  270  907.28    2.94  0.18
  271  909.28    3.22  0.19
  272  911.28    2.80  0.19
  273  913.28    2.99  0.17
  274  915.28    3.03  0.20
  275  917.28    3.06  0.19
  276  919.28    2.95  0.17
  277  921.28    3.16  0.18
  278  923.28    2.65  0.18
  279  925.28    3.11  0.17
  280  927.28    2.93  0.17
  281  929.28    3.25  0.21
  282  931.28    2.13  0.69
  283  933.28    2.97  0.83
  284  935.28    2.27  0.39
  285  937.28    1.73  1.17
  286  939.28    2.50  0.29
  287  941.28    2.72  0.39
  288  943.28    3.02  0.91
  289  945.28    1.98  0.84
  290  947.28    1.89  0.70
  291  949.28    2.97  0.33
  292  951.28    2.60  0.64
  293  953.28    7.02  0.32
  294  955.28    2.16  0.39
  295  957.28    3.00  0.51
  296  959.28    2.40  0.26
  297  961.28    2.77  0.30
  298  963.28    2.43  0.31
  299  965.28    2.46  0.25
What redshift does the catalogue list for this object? 0.05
